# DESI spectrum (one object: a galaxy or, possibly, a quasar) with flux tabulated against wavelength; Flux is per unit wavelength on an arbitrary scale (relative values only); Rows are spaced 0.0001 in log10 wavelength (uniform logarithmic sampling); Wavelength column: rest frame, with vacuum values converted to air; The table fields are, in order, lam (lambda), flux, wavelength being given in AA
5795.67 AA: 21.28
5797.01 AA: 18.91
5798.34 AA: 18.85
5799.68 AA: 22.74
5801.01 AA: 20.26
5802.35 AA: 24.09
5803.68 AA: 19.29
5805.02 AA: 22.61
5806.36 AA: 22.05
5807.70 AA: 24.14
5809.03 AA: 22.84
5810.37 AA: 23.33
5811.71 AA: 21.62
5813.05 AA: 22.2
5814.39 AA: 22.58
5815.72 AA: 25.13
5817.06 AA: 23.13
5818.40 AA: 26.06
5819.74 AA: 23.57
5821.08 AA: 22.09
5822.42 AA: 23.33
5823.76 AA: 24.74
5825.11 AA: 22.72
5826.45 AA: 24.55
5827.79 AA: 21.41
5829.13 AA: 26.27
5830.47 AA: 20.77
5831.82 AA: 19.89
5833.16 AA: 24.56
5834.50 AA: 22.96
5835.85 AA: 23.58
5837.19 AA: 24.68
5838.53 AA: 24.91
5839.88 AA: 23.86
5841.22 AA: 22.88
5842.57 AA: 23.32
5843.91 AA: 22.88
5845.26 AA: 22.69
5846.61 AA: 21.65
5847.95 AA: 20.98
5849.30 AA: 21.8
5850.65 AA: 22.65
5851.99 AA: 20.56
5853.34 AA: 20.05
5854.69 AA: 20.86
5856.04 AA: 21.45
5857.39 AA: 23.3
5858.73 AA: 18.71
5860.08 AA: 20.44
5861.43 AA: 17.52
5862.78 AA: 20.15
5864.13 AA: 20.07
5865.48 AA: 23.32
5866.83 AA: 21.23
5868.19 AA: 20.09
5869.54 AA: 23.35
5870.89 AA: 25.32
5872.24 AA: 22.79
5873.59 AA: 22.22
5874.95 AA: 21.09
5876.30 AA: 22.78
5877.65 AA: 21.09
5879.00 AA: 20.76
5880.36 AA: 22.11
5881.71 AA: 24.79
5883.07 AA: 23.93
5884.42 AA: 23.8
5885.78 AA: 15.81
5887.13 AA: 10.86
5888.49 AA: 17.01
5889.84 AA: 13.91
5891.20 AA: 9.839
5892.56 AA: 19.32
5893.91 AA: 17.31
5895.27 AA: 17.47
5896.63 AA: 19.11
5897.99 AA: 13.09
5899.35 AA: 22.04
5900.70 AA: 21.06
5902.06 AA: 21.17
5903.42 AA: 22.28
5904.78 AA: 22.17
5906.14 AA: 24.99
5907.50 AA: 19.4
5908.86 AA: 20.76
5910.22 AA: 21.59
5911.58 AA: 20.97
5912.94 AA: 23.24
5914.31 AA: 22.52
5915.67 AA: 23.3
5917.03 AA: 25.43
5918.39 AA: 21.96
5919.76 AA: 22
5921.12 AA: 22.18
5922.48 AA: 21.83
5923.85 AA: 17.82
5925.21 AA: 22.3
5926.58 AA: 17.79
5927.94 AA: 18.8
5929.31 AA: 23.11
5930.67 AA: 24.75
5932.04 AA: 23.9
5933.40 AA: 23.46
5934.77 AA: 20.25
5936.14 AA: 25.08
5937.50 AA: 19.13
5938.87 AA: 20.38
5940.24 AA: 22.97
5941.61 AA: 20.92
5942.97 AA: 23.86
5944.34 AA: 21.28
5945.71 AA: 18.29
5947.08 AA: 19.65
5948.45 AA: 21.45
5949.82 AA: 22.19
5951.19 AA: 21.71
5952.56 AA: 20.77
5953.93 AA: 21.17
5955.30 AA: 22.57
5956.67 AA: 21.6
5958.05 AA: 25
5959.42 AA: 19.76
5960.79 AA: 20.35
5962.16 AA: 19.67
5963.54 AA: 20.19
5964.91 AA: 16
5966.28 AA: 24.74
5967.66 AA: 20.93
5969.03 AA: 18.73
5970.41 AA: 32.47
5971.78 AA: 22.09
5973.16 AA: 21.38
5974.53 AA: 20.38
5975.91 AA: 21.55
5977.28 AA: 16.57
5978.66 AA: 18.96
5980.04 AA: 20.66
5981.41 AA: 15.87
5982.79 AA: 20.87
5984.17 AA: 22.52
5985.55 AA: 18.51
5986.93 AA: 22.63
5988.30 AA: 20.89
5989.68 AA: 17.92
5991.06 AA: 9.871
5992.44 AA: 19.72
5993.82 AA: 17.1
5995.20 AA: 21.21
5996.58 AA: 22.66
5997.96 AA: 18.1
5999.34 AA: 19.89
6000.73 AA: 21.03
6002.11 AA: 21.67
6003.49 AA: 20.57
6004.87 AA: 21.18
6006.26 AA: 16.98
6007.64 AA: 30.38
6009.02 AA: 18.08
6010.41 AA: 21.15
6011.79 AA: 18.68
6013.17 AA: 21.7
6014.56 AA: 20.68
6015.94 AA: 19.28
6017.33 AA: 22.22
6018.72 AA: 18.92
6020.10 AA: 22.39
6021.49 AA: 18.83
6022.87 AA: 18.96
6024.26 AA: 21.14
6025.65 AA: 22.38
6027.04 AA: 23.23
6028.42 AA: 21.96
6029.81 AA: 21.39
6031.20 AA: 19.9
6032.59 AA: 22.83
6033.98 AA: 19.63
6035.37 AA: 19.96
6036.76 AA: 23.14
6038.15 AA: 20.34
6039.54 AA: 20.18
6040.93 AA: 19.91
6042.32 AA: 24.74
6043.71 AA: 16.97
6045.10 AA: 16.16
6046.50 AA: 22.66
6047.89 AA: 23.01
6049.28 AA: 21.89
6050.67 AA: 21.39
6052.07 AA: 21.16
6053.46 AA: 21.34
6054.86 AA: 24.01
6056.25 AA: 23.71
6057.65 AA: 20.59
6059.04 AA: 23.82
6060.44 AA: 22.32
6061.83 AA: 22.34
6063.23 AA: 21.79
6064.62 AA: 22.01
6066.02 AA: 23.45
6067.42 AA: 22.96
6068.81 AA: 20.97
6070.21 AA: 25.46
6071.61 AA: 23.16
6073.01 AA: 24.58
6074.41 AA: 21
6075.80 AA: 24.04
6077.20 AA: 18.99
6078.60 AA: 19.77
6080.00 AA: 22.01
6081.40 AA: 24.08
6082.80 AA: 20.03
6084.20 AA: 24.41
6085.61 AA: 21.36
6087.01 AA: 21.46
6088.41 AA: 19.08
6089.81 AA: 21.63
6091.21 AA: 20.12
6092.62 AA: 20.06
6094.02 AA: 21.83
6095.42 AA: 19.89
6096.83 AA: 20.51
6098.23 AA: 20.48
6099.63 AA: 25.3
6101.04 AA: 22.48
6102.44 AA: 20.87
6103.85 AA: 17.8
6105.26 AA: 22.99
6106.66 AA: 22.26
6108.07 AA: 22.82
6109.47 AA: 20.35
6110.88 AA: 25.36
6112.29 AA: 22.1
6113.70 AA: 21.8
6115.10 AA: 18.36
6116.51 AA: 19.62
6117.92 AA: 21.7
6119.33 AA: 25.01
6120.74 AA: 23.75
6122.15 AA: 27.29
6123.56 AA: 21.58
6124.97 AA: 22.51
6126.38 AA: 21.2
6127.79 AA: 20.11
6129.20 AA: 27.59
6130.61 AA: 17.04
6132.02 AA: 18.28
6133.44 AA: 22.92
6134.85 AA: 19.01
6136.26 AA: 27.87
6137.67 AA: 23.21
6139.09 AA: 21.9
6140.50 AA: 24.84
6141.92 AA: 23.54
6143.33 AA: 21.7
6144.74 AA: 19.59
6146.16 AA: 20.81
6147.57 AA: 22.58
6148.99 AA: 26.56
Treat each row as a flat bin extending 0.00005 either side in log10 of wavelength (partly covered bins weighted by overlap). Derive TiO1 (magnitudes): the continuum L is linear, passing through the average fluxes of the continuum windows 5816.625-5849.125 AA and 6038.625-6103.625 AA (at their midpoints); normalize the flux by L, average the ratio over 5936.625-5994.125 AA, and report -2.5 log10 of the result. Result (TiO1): 0.09 mag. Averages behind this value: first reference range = 23.2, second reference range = 21.7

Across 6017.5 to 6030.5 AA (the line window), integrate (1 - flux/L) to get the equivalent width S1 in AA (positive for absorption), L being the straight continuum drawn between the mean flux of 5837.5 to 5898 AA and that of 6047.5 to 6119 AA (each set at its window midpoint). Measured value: 0.3 AA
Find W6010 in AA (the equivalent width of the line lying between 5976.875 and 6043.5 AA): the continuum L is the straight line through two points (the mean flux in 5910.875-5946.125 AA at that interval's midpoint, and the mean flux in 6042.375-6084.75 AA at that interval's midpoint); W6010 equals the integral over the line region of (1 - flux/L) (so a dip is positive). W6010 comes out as 4.9 AA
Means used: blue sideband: 21.9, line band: 20.4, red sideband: 22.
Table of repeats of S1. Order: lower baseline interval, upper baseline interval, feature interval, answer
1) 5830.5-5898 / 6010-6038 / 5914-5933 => -1.02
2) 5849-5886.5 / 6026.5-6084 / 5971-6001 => 2.91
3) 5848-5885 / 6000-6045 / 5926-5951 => -0.25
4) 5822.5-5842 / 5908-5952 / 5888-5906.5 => 3.09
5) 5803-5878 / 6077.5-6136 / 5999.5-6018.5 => 0.84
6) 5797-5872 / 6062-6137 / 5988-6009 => 2.12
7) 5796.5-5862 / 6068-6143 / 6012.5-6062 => 1.92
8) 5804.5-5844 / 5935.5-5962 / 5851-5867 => 1.49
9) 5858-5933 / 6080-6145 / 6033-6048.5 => 0.63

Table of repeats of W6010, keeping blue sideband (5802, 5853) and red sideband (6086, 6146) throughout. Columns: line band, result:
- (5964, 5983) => 1.4 AA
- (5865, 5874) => 0.1 AA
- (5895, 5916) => 1.5 AA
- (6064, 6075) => -0.5 AA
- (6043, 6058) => 0.6 AA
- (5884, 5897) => 3.7 AA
